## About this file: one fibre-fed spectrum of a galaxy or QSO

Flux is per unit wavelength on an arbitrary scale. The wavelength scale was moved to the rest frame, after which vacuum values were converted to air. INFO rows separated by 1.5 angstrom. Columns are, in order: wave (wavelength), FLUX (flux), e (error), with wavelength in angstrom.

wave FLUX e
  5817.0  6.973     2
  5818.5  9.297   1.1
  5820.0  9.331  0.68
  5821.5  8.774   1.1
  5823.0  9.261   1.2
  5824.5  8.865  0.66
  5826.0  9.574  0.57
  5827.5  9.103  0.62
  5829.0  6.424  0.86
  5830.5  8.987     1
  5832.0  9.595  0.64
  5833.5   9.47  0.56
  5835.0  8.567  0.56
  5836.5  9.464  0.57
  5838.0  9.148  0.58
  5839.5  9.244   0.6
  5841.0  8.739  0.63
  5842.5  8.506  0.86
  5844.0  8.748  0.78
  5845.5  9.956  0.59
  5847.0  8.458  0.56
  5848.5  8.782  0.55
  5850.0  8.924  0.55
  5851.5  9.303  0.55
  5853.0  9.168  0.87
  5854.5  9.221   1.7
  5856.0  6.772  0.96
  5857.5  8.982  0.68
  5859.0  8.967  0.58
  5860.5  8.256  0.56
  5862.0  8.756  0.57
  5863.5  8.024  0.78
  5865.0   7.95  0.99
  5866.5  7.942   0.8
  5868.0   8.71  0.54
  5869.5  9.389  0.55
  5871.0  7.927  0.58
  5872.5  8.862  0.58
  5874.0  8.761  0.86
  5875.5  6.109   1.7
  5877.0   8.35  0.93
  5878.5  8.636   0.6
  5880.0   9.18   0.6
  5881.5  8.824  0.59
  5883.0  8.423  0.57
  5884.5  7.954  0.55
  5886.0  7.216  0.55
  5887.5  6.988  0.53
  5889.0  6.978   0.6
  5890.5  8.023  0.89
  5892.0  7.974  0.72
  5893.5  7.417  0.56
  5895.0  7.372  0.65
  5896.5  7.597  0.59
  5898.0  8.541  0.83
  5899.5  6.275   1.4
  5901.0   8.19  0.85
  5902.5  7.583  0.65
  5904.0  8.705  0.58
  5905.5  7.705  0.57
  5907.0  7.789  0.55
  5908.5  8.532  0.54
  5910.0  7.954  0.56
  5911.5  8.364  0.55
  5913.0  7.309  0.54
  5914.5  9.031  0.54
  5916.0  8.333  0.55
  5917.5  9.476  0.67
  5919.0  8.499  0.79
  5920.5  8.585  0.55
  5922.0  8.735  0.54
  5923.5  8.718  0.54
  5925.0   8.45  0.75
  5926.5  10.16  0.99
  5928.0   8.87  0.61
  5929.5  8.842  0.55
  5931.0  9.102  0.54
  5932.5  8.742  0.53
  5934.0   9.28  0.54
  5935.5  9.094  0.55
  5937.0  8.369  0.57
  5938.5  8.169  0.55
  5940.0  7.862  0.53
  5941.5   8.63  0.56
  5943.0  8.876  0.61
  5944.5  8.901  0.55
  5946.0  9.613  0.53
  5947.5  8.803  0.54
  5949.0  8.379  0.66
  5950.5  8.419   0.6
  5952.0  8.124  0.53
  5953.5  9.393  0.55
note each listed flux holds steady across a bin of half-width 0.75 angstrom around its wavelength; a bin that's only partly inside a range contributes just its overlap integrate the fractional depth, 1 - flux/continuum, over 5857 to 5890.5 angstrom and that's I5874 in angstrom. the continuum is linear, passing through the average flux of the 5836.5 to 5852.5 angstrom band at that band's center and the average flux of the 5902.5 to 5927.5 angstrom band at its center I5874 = 2.2 angstrom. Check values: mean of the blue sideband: 9.01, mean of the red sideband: 8.5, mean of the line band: 8.23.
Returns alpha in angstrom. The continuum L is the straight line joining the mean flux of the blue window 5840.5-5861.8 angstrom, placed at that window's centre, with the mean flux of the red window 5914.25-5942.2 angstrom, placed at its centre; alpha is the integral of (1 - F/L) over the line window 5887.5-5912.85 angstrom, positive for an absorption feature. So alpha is 2.9 angstrom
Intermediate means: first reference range 8.77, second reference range 8.78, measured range 7.78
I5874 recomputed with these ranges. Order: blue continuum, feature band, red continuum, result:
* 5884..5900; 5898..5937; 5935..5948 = -1.8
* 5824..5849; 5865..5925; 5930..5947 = 4.8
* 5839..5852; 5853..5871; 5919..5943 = 0.9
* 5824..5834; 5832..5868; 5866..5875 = -0.3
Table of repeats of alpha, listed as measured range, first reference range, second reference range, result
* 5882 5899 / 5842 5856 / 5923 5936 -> 2.45 angstrom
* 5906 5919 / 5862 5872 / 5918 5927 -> 0.61 angstrom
